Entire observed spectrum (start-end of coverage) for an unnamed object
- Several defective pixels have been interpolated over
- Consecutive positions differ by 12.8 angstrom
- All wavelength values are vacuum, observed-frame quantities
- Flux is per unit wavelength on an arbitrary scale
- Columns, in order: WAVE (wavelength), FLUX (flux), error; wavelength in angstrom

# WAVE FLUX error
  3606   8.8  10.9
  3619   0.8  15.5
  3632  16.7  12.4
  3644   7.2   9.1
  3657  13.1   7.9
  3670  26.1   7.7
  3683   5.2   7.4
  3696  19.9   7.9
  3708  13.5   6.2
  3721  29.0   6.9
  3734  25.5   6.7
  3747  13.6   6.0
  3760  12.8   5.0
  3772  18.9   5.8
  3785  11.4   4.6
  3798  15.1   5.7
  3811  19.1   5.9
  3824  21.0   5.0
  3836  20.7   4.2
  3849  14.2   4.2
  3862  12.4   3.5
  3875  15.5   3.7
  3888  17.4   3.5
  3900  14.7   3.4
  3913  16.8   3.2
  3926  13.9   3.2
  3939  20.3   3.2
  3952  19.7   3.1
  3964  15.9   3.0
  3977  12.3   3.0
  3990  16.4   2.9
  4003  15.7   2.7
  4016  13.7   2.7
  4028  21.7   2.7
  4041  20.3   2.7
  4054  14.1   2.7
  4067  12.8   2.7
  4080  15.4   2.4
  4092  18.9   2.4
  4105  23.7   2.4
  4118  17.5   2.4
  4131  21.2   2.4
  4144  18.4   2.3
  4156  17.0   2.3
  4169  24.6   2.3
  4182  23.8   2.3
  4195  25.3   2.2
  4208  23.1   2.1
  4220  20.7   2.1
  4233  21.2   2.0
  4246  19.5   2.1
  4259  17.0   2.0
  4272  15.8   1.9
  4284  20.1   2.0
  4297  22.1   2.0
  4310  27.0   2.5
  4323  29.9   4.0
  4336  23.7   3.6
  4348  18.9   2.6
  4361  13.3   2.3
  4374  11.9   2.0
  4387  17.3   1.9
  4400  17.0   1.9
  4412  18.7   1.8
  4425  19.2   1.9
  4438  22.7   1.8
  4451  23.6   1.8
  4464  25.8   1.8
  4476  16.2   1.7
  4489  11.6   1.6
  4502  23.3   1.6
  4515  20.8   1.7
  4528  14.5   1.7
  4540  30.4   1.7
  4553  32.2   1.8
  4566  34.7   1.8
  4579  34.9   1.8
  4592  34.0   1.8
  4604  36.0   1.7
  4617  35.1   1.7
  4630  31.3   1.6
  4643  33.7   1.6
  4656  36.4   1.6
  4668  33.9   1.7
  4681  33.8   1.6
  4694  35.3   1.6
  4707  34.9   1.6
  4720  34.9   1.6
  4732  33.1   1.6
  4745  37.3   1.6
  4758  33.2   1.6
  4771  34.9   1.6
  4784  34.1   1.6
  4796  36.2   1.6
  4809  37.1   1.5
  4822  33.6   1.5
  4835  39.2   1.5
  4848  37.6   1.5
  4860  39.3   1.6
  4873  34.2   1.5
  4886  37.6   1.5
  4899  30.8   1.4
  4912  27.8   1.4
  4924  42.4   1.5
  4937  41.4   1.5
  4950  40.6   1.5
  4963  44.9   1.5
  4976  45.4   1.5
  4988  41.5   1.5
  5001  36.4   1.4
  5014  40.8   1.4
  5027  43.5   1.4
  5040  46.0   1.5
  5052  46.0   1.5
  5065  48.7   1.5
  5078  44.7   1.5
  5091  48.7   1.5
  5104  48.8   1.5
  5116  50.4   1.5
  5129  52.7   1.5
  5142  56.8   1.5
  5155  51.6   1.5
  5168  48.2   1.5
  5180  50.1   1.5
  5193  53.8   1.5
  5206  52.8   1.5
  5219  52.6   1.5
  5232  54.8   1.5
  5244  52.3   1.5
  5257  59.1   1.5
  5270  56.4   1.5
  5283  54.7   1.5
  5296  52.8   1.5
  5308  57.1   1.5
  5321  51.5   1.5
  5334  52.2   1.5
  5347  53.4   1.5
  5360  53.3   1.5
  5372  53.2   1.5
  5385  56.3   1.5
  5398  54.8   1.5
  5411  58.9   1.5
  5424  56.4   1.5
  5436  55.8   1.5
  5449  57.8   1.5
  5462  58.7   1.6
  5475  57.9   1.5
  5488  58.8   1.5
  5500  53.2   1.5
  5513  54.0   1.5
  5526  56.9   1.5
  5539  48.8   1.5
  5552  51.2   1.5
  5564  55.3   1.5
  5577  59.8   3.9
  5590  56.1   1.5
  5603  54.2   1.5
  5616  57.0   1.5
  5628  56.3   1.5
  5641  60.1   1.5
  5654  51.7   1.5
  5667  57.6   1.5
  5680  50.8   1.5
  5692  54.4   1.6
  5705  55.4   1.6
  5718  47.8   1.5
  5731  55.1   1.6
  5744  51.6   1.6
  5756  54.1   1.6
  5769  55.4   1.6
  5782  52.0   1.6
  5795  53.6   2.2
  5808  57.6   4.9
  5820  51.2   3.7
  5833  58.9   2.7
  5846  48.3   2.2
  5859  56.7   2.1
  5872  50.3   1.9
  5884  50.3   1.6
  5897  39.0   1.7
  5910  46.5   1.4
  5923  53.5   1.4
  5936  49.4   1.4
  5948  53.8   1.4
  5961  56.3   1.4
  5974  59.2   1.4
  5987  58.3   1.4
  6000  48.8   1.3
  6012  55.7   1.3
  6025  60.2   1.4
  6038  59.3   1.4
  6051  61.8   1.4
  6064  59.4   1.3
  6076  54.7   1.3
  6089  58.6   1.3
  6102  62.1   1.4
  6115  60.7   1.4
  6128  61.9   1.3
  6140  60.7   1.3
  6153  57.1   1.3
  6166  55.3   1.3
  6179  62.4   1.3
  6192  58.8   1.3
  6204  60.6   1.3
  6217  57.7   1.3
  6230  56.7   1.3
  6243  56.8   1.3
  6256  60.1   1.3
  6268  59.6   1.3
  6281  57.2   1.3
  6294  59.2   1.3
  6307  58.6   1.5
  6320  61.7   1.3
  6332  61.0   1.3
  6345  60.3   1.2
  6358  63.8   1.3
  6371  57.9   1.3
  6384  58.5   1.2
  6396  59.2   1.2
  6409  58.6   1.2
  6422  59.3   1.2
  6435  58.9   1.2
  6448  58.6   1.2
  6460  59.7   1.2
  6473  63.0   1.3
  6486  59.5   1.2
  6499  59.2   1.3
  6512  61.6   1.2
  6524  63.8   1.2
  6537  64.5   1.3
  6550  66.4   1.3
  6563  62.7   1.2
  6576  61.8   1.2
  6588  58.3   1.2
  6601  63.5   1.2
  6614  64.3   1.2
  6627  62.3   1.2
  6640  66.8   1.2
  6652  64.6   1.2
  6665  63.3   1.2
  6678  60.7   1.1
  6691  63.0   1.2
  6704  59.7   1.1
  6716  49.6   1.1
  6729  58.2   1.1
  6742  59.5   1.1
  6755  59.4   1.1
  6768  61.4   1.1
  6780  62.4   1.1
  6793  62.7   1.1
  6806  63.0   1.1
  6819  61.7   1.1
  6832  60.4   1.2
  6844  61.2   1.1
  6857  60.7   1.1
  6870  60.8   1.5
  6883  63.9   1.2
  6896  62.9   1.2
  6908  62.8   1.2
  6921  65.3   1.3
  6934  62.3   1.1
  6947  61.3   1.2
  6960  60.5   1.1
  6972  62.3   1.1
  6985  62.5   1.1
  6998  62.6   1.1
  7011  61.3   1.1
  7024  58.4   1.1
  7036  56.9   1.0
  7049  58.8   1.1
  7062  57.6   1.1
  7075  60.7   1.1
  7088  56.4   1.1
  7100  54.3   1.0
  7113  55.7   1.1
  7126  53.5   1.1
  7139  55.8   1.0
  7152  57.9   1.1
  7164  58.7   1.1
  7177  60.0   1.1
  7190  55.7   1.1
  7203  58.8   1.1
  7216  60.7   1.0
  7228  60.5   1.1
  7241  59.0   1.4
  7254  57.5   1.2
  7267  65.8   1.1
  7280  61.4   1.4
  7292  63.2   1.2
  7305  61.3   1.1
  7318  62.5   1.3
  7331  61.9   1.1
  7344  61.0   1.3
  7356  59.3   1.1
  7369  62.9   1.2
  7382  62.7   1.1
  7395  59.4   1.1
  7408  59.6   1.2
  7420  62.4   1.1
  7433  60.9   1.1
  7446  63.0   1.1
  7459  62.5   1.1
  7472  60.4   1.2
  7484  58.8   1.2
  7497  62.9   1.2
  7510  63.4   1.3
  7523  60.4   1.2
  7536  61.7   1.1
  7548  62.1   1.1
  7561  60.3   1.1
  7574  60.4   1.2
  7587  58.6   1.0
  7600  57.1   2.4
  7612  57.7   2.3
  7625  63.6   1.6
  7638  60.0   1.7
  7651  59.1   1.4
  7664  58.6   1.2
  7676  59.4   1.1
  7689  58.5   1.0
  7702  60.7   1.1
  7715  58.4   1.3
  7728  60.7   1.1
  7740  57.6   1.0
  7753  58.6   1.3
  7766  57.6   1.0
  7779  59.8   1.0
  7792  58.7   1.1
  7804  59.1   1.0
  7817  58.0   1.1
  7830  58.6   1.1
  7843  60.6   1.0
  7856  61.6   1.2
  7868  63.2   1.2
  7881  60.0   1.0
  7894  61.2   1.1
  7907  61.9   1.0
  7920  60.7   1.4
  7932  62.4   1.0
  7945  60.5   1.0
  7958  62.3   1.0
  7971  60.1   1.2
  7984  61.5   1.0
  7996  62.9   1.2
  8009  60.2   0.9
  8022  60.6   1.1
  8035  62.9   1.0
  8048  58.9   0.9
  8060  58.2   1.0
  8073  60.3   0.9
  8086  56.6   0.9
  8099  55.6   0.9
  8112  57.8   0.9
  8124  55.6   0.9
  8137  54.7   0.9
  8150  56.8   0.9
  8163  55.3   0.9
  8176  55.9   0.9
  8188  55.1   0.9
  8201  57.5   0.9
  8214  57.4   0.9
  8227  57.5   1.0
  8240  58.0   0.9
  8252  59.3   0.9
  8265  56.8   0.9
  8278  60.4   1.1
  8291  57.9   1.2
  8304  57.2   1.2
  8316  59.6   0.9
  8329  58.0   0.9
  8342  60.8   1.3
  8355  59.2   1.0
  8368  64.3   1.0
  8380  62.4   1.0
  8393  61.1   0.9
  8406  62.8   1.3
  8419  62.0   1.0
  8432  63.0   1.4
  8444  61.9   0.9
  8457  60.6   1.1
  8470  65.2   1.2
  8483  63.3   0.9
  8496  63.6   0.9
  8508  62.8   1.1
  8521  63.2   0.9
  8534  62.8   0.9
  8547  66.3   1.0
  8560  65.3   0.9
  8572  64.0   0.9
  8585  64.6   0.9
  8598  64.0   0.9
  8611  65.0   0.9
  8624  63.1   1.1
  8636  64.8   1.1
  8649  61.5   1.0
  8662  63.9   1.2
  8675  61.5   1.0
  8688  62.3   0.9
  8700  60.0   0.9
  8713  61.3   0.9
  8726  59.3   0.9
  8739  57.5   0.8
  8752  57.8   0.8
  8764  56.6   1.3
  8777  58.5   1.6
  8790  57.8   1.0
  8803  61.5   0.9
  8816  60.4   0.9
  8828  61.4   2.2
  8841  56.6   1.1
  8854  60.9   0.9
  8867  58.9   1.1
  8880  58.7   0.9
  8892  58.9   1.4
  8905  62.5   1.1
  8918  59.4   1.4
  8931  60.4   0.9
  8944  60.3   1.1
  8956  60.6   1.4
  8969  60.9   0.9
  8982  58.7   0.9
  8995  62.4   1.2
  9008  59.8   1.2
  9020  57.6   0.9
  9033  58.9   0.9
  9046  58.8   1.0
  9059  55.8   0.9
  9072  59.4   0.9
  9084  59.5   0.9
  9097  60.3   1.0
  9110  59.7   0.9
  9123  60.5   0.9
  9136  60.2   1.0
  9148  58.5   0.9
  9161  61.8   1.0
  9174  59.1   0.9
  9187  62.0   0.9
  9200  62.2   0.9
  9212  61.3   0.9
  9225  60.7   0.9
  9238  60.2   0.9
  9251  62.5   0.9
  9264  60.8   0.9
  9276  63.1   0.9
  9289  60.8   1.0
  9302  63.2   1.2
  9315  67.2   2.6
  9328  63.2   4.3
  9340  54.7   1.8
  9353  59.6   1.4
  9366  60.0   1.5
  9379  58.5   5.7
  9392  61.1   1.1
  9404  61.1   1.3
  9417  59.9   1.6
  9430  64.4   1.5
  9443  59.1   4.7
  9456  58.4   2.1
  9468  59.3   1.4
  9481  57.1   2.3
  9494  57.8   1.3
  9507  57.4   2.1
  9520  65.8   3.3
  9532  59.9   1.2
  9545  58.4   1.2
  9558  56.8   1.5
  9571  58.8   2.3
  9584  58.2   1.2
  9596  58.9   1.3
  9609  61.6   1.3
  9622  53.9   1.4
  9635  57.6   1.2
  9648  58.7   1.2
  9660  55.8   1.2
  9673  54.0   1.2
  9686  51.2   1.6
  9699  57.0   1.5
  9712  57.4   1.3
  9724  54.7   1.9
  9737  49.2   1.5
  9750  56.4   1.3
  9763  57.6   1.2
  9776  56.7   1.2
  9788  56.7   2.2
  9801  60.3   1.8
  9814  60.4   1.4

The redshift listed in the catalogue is 0.14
